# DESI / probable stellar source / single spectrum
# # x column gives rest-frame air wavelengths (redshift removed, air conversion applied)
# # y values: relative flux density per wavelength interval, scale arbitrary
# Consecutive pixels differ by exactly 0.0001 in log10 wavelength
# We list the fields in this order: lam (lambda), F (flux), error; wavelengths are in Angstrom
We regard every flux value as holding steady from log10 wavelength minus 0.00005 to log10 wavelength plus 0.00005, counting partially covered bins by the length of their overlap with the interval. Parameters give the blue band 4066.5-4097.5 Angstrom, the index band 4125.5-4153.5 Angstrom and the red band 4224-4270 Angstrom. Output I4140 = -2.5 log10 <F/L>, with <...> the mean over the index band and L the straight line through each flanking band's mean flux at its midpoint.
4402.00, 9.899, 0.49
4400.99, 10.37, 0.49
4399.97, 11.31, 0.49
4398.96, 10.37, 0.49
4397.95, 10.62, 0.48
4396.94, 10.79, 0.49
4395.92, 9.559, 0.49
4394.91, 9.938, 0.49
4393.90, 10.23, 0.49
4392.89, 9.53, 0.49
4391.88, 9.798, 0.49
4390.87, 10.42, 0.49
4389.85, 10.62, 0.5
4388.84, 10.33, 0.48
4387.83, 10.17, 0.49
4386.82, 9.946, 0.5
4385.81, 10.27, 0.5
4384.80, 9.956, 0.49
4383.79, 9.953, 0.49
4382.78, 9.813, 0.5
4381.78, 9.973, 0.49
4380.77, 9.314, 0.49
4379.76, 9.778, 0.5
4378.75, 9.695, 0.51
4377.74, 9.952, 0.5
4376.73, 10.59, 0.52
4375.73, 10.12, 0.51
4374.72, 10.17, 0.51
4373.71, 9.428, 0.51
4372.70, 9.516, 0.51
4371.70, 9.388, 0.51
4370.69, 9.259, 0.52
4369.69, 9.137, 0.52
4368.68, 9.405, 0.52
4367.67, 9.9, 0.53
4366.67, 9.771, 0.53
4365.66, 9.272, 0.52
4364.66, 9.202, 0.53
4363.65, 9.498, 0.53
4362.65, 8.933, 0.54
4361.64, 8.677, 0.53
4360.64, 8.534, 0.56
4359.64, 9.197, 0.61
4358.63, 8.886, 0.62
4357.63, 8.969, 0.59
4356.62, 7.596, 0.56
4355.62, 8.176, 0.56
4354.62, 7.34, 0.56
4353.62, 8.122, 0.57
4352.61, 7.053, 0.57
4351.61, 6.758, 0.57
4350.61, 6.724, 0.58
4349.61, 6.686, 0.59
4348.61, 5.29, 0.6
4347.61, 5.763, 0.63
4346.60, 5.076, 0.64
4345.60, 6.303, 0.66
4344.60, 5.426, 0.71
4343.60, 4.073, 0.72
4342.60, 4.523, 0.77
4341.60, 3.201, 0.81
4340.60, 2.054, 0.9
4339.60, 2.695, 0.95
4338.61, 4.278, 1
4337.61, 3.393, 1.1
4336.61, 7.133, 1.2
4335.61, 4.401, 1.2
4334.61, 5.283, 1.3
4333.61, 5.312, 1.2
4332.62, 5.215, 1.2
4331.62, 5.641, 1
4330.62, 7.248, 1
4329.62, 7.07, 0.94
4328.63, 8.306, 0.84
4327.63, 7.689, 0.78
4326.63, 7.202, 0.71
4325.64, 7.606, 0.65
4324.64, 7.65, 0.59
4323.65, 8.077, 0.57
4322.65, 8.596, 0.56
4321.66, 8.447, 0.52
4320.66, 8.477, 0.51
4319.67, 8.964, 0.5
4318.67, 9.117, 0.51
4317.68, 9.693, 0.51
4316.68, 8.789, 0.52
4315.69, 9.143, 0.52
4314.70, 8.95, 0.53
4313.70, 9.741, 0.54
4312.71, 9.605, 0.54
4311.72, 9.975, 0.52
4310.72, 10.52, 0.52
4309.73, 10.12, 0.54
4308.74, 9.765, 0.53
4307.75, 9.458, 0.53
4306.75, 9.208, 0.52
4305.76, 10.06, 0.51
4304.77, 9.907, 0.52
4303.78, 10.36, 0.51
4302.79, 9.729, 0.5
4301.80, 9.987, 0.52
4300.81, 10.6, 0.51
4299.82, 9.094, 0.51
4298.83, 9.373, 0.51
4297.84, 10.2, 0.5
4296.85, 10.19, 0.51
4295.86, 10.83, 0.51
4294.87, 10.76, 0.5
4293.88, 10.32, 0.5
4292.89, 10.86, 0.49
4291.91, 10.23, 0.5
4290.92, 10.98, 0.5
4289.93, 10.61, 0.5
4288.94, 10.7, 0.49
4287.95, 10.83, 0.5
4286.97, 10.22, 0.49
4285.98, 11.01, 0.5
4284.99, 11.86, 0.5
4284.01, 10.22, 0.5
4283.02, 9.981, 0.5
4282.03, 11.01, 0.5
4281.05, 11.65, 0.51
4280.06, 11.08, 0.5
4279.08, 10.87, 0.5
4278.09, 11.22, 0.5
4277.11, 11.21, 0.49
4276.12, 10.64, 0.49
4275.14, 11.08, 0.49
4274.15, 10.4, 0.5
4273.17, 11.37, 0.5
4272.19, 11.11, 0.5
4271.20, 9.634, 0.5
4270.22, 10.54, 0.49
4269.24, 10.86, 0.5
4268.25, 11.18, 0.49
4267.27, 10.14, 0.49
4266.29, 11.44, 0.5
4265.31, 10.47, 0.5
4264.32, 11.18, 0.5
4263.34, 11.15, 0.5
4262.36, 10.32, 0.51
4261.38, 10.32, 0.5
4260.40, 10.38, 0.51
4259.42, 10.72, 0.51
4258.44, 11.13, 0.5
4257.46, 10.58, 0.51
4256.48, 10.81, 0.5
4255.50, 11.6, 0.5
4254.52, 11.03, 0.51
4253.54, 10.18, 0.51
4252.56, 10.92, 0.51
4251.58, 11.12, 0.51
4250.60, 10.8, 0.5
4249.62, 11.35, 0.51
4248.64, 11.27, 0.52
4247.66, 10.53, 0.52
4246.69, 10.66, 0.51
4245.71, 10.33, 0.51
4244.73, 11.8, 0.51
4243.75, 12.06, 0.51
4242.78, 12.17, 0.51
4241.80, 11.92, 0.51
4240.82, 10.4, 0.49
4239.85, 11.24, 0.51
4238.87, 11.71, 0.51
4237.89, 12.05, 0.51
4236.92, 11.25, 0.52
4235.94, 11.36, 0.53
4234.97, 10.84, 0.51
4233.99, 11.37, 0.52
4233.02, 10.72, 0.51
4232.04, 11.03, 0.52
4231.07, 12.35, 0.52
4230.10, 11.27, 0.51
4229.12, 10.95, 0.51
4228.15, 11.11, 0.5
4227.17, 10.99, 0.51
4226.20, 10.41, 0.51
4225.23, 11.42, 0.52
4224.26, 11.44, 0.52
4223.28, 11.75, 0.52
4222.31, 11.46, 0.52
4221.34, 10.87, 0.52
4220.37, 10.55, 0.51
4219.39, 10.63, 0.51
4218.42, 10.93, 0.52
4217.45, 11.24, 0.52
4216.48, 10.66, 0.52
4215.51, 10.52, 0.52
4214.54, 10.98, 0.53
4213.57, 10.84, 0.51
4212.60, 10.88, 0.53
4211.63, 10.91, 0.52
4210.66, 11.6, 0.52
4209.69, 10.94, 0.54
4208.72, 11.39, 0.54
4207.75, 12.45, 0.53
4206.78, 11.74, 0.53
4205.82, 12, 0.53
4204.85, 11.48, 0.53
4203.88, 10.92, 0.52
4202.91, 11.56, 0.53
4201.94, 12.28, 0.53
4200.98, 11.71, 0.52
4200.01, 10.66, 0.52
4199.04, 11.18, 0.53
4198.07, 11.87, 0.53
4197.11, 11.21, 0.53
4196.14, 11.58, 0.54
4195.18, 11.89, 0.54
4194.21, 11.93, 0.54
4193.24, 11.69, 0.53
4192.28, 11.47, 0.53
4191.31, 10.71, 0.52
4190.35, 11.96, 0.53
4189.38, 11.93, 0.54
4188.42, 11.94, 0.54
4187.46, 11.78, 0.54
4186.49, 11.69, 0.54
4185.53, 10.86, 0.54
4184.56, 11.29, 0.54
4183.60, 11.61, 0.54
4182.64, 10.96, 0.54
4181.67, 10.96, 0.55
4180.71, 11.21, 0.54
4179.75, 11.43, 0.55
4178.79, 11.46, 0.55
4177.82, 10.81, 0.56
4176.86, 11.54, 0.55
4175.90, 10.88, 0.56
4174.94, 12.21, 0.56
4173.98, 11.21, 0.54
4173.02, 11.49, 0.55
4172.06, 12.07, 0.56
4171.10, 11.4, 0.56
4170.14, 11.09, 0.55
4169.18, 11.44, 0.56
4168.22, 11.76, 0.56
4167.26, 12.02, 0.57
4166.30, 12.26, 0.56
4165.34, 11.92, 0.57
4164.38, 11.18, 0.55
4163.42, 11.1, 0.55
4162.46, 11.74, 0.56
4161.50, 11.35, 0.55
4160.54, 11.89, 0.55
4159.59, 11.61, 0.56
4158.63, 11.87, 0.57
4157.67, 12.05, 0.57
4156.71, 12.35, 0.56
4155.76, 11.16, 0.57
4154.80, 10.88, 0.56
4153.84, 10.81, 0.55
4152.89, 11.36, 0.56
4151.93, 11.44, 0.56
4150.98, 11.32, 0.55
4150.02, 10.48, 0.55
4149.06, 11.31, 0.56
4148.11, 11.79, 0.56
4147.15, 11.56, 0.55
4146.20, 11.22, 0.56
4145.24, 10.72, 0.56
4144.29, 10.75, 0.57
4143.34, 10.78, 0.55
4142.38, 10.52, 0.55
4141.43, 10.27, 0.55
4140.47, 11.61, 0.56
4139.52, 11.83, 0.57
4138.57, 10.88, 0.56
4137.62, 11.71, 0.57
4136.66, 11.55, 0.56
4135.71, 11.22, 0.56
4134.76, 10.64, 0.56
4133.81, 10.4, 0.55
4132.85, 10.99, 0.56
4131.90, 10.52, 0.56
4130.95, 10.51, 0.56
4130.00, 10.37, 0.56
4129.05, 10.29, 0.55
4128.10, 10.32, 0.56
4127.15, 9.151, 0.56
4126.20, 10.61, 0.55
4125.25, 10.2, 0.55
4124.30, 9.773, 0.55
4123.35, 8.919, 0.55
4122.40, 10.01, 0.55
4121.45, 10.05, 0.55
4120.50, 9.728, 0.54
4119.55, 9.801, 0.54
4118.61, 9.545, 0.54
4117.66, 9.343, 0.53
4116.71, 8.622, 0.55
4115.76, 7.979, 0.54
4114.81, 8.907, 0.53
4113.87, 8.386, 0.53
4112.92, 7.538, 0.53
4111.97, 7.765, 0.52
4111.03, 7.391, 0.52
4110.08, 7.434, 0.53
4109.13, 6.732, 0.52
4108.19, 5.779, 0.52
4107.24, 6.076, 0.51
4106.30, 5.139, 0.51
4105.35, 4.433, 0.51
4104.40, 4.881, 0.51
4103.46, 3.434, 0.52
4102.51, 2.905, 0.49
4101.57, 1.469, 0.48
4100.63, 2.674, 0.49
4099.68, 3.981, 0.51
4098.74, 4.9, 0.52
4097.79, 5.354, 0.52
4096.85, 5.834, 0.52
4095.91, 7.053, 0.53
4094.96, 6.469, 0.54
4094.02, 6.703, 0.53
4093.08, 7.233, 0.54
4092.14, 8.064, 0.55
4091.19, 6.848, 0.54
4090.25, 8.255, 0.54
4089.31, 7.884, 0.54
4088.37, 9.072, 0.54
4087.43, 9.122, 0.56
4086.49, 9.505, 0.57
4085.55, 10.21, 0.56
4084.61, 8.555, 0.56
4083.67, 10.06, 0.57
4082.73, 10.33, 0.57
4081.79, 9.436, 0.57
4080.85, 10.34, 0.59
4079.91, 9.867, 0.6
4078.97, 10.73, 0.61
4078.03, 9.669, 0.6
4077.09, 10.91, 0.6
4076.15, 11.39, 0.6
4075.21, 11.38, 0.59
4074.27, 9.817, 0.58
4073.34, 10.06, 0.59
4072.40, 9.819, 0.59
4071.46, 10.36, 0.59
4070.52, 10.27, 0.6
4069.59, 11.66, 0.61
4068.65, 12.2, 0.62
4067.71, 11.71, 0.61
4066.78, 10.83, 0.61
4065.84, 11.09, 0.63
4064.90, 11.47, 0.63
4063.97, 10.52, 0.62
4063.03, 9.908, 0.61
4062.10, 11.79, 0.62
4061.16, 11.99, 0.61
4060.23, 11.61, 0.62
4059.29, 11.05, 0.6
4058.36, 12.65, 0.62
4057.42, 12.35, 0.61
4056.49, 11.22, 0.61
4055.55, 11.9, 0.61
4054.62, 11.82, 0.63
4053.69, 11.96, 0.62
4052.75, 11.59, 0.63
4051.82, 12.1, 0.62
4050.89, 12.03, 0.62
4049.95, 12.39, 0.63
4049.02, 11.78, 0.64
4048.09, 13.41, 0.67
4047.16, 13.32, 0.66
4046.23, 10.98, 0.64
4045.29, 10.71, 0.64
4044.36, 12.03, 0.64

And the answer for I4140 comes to -0.09 mag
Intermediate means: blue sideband 9.41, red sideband 11.1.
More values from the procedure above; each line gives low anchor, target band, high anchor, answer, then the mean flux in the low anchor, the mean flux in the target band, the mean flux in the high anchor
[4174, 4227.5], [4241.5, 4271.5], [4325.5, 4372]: -0.132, 11.3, 10.9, 6.94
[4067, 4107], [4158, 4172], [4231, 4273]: -0.223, 8.09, 11.6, 11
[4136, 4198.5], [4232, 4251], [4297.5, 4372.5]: -0.144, 11.4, 11.2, 7.87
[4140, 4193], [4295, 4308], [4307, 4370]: -0.191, 11.4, 9.95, 7.51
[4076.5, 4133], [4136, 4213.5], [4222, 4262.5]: -0.189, 8.06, 11.4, 11.1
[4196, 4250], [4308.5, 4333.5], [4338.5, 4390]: 0.093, 11.3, 8.4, 8.19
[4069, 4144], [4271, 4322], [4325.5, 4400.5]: -0.225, 8.75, 10.2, 8.13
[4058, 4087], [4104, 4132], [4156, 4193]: 0.284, 10.7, 8.53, 11.5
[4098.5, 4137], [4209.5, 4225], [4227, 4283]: -0.083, 8.07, 11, 11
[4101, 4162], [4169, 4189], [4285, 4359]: -0.233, 9.57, 11.4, 8.09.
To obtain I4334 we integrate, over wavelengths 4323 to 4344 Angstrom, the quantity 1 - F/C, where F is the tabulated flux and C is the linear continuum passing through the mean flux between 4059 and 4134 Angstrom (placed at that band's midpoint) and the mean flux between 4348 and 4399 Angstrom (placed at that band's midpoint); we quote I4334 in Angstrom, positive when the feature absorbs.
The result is 8.08 Angstrom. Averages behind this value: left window 8.78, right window 9.25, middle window 5.65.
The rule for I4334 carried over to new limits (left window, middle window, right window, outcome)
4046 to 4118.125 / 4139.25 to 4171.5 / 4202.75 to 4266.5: -4.2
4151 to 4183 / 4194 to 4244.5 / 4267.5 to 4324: -1.7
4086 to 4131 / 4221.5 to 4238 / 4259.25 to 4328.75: -3.7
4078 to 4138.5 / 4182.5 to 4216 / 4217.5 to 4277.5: -4.6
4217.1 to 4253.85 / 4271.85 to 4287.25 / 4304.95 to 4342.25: -2.6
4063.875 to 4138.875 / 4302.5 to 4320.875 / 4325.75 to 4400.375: -2.9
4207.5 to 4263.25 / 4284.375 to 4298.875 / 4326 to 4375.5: -2.3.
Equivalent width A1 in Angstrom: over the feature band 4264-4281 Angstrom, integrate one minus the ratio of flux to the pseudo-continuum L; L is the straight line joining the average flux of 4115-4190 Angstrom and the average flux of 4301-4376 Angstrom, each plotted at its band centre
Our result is -3.6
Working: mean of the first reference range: 11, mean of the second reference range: 7.87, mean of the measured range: 10.9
